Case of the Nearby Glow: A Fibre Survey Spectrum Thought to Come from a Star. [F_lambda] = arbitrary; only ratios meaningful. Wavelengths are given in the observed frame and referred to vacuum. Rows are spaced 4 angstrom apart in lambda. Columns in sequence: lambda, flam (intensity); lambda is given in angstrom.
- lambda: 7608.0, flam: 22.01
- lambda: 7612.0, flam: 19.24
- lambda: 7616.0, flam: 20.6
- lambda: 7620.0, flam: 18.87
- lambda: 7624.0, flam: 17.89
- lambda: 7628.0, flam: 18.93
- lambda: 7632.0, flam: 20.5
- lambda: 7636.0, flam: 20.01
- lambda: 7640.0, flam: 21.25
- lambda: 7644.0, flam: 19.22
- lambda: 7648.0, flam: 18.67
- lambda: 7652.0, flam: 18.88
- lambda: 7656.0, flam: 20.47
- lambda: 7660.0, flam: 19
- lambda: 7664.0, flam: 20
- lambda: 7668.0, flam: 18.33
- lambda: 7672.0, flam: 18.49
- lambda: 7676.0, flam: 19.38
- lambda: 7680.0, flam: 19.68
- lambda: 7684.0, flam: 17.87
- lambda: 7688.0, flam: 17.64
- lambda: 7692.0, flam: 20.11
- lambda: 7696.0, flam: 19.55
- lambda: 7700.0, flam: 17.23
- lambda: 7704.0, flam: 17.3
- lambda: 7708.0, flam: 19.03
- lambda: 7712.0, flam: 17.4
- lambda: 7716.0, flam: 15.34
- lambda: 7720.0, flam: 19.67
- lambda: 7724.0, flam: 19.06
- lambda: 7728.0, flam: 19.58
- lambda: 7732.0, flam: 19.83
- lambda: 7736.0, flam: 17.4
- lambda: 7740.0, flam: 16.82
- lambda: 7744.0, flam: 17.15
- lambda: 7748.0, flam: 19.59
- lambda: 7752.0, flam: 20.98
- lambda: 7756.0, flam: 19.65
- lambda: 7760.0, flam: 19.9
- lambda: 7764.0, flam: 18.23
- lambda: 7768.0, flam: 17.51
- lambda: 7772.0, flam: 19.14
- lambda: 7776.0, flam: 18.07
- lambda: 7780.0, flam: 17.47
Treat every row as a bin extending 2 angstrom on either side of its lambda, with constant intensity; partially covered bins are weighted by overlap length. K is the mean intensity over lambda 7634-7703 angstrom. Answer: 19.1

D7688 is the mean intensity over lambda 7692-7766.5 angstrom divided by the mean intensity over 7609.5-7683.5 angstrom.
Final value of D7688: 0.96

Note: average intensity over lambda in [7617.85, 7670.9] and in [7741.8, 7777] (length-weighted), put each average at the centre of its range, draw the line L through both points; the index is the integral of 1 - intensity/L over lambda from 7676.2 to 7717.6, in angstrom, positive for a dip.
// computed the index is 2.1 angstrom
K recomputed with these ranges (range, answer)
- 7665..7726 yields 18.4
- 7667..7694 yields 18.8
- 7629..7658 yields 19.8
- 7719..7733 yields 19.5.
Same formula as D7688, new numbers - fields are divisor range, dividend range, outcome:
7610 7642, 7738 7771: 0.95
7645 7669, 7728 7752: 0.96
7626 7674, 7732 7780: 0.95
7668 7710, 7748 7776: 1.03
